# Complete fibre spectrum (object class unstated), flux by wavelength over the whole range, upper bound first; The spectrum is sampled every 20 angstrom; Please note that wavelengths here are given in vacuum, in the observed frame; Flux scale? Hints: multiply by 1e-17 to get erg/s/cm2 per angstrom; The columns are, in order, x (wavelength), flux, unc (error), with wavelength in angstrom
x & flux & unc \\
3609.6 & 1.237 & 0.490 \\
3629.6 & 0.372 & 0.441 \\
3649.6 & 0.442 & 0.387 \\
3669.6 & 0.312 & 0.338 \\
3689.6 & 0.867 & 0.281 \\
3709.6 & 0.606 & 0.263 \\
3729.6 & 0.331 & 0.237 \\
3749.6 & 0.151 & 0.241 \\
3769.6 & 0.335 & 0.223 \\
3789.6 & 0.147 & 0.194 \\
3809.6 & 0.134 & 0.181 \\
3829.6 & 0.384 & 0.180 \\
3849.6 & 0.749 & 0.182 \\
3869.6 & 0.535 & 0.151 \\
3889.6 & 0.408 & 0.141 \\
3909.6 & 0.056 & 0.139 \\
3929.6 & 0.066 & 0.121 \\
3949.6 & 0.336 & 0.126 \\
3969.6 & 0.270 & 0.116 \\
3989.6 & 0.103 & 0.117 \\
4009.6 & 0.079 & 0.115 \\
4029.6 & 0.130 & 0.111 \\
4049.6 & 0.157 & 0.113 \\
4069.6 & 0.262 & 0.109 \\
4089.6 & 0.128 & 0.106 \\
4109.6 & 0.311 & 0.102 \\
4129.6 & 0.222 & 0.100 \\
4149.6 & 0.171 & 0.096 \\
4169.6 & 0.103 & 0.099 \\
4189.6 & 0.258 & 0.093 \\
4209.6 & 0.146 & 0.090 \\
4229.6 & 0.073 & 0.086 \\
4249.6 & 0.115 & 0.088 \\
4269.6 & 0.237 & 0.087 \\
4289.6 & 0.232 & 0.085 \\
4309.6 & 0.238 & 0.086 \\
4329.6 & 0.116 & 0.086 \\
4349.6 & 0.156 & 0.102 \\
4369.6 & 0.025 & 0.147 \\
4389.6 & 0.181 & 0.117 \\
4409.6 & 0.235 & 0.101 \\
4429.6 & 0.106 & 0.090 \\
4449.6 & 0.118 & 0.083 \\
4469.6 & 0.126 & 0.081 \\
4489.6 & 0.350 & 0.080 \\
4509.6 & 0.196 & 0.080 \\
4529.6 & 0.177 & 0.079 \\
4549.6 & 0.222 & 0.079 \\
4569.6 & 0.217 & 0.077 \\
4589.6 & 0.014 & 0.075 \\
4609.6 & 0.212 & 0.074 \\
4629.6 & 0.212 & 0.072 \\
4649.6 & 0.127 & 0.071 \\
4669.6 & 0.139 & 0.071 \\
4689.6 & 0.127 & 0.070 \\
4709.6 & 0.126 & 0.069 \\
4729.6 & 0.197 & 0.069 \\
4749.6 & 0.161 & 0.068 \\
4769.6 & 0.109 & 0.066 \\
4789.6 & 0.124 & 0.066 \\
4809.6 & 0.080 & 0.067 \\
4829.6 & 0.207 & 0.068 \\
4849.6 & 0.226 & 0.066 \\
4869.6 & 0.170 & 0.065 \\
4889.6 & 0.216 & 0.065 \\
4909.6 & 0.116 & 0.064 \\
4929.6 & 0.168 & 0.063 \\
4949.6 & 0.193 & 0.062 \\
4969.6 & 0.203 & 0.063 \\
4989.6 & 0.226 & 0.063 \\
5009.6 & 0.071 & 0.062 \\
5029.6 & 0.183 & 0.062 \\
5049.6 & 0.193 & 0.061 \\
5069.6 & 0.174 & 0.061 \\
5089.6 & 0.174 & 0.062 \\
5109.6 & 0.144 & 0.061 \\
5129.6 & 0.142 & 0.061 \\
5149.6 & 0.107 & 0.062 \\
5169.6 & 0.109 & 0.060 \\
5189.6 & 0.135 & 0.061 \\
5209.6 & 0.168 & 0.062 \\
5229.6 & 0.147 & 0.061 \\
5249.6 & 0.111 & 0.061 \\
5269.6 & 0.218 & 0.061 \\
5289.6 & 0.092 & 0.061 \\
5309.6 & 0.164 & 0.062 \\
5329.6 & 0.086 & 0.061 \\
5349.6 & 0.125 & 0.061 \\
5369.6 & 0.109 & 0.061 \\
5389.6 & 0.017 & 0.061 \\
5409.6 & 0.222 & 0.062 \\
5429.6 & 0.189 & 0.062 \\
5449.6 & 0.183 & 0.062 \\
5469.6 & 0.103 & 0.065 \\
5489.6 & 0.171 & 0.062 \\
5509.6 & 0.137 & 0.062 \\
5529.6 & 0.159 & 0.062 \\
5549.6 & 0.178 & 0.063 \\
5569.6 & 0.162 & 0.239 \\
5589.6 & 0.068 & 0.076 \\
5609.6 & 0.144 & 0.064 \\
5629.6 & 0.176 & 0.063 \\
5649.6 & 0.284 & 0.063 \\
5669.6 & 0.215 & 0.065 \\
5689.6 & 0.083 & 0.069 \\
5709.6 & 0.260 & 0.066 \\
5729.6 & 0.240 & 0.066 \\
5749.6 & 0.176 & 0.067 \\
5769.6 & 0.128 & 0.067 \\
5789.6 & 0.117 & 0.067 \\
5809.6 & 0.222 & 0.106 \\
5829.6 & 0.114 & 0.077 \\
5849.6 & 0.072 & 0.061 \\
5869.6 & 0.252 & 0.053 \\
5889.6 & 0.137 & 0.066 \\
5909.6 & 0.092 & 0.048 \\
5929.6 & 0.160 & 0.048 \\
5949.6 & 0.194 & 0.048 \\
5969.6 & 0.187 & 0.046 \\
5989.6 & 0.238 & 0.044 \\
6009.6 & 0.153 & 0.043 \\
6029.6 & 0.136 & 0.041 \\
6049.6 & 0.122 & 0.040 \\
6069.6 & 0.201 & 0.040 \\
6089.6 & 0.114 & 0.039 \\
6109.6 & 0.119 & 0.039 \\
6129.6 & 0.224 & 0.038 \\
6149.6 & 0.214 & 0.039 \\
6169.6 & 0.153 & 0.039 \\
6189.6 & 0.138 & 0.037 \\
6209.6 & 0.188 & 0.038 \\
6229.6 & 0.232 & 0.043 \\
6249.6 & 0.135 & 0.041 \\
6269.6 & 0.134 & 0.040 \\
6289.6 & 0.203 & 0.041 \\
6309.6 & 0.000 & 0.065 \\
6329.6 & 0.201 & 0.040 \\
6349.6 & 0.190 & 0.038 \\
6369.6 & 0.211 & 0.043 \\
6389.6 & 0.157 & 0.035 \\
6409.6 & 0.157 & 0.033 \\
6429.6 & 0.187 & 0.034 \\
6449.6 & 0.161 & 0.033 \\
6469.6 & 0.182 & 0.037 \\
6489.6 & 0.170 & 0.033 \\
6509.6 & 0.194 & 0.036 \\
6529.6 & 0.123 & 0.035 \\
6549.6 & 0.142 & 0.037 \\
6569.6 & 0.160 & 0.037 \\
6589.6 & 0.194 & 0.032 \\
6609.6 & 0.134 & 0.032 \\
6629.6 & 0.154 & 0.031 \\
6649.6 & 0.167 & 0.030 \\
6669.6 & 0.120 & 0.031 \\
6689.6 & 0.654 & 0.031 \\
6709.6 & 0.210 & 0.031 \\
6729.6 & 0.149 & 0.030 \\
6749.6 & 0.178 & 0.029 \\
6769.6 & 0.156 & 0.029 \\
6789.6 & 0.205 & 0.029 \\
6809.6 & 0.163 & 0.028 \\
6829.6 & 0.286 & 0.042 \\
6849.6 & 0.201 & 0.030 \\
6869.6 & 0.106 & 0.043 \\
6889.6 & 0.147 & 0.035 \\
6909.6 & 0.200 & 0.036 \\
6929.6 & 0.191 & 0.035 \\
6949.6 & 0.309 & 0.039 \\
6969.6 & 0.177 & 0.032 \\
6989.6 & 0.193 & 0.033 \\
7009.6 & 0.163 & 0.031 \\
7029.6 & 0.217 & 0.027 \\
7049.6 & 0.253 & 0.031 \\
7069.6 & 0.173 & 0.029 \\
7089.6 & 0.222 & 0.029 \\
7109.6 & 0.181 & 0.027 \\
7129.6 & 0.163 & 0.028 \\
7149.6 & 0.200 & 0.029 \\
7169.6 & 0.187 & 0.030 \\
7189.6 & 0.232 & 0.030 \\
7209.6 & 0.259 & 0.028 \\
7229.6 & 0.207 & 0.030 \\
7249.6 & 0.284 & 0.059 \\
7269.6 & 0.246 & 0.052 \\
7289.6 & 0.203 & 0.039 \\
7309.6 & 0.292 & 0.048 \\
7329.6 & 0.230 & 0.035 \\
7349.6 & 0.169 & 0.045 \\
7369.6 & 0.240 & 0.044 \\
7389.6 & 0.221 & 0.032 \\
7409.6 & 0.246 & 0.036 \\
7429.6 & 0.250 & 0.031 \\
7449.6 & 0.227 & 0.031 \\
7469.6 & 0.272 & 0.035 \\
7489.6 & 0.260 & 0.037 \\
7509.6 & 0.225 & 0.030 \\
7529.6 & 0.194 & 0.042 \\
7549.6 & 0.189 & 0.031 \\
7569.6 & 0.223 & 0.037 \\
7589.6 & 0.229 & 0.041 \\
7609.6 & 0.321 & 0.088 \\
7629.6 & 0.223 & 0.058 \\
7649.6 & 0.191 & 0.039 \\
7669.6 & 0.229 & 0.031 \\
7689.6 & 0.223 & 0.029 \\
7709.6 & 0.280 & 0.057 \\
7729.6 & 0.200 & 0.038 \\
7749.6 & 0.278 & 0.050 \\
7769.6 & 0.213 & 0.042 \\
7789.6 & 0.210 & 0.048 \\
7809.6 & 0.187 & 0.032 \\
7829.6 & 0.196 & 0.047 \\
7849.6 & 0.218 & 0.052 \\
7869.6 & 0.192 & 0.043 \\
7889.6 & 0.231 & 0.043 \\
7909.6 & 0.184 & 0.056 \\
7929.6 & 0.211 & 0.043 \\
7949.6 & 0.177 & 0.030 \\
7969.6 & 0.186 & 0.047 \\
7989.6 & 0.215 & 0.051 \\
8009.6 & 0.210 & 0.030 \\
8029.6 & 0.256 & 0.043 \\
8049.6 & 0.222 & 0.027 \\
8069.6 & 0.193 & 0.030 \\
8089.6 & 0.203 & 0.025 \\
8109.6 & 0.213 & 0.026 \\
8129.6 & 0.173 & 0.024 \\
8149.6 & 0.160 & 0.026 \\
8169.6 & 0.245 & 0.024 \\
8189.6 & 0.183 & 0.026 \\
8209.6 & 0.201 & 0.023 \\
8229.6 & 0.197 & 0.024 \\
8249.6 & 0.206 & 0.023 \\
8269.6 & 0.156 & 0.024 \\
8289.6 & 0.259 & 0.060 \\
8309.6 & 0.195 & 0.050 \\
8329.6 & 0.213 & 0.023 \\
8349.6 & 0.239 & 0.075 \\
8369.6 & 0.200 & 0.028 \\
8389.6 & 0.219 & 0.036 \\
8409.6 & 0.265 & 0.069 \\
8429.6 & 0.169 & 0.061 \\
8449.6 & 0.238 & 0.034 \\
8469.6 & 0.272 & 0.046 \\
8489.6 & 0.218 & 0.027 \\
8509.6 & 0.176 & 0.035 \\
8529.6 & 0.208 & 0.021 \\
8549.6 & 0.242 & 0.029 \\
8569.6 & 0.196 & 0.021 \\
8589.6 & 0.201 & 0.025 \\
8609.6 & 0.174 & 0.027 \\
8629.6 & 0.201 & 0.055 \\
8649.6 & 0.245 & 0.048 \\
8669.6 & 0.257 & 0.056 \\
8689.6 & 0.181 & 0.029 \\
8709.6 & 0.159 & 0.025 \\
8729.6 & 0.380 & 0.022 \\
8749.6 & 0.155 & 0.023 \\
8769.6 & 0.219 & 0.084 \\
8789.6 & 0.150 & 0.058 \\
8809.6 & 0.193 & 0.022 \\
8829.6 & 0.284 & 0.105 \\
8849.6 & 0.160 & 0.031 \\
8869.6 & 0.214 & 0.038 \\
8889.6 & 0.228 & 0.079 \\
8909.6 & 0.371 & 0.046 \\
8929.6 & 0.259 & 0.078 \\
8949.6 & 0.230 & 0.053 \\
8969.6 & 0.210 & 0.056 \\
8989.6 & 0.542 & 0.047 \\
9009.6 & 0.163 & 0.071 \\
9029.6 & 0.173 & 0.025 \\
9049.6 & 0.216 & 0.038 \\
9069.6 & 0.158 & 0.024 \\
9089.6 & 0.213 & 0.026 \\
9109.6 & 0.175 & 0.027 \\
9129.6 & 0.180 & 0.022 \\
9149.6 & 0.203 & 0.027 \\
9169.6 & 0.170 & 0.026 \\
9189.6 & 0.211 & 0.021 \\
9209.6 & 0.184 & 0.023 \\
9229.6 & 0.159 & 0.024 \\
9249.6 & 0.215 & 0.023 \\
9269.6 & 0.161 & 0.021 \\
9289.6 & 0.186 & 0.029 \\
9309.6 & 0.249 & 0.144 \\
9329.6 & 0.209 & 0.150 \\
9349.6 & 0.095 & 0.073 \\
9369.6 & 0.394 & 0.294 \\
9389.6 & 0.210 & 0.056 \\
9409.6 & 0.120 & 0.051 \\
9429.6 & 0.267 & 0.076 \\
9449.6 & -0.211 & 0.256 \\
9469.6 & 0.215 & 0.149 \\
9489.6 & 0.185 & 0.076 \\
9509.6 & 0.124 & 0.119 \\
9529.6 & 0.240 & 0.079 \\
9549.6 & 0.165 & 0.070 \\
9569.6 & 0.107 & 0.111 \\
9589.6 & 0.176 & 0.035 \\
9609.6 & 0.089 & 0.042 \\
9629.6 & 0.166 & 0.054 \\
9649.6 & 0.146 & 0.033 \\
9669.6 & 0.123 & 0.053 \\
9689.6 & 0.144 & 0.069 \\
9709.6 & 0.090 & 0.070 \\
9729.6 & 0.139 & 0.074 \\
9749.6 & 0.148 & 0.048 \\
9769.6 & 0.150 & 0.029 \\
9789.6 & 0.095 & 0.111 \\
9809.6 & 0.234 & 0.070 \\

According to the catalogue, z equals 0.80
